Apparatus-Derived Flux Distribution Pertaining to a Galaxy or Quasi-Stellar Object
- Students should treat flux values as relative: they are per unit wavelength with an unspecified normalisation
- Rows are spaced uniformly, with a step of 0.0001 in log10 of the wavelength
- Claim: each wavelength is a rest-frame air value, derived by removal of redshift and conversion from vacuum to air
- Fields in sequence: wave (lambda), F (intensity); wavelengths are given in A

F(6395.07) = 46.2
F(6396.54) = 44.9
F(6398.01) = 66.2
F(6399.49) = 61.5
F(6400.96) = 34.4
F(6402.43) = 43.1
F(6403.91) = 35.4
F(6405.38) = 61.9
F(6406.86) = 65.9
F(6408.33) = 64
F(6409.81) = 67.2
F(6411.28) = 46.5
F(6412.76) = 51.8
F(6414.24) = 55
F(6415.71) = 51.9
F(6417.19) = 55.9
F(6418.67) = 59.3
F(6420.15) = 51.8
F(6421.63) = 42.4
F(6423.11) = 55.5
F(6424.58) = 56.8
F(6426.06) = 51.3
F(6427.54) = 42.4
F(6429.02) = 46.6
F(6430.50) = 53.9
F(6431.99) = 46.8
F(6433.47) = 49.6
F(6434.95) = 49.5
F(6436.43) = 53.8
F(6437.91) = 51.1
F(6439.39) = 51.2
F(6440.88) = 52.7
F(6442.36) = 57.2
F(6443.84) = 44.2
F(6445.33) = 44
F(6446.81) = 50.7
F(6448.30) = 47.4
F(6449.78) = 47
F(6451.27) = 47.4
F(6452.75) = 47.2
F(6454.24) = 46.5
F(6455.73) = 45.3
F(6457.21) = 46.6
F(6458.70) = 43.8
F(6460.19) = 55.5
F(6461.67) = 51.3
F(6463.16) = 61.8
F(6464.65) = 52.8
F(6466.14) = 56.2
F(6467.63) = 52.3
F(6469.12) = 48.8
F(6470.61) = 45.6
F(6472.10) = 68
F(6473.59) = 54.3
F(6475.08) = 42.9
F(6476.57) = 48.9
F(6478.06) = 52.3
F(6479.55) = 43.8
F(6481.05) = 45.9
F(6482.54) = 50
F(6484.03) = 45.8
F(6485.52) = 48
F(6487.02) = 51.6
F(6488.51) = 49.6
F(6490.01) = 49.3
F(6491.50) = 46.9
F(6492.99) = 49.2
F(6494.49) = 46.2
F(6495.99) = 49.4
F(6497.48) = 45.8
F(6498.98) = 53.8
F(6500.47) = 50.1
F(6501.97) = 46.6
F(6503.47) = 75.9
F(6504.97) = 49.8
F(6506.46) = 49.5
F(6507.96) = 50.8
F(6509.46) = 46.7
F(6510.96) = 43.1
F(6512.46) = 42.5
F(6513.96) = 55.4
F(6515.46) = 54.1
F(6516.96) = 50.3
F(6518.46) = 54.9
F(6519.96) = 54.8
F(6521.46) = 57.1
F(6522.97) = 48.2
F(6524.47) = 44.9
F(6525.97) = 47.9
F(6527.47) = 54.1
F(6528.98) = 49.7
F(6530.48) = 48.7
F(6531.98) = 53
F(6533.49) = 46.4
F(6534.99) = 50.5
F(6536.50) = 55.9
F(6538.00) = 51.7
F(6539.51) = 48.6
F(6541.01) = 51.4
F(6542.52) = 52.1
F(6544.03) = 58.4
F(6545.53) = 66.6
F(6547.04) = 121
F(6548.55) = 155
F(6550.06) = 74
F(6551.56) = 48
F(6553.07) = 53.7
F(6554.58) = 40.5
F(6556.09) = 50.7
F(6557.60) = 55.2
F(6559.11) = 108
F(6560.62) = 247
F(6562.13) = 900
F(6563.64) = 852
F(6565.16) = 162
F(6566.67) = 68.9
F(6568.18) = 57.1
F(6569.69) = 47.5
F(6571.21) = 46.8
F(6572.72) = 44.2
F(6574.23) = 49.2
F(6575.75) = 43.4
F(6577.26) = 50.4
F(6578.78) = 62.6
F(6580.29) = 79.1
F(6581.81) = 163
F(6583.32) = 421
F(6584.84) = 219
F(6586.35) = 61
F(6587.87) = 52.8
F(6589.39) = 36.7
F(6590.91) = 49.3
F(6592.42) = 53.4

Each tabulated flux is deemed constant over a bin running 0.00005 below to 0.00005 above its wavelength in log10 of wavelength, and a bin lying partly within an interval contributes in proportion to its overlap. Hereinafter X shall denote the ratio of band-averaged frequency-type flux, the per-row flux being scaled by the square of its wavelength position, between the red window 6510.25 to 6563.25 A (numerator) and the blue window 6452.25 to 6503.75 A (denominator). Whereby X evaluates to 1.91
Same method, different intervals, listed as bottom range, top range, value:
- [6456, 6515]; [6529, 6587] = 2.58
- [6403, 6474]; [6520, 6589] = 2.31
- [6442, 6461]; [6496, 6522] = 1.10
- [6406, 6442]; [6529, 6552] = 1.27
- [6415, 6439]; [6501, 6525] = 1.04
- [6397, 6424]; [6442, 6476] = 0.95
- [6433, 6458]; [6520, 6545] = 1.08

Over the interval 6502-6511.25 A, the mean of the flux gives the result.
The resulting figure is 52.6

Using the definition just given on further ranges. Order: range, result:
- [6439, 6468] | 50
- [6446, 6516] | 50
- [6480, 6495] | 48.2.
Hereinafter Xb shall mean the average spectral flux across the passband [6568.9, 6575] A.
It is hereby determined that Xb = 47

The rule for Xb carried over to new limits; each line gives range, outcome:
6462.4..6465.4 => 57.2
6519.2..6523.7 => 53.3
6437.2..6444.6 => 51.2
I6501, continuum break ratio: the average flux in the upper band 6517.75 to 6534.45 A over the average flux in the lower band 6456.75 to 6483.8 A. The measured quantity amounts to 1.00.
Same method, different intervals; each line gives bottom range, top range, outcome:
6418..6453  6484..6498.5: 0.97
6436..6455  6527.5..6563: 2.23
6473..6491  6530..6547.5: 1.19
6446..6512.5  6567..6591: 1.87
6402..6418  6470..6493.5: 0.91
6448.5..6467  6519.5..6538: 1.02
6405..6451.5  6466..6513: 0.96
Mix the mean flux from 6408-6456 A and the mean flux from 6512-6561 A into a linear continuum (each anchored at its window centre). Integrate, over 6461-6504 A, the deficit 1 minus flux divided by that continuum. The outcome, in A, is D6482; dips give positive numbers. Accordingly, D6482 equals 4.6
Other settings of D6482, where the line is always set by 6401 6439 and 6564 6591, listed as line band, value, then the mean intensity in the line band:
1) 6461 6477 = 3.7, 53.1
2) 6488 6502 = 5.3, 48.8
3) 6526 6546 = 8.7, 52.5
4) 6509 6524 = 6.2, 50.7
